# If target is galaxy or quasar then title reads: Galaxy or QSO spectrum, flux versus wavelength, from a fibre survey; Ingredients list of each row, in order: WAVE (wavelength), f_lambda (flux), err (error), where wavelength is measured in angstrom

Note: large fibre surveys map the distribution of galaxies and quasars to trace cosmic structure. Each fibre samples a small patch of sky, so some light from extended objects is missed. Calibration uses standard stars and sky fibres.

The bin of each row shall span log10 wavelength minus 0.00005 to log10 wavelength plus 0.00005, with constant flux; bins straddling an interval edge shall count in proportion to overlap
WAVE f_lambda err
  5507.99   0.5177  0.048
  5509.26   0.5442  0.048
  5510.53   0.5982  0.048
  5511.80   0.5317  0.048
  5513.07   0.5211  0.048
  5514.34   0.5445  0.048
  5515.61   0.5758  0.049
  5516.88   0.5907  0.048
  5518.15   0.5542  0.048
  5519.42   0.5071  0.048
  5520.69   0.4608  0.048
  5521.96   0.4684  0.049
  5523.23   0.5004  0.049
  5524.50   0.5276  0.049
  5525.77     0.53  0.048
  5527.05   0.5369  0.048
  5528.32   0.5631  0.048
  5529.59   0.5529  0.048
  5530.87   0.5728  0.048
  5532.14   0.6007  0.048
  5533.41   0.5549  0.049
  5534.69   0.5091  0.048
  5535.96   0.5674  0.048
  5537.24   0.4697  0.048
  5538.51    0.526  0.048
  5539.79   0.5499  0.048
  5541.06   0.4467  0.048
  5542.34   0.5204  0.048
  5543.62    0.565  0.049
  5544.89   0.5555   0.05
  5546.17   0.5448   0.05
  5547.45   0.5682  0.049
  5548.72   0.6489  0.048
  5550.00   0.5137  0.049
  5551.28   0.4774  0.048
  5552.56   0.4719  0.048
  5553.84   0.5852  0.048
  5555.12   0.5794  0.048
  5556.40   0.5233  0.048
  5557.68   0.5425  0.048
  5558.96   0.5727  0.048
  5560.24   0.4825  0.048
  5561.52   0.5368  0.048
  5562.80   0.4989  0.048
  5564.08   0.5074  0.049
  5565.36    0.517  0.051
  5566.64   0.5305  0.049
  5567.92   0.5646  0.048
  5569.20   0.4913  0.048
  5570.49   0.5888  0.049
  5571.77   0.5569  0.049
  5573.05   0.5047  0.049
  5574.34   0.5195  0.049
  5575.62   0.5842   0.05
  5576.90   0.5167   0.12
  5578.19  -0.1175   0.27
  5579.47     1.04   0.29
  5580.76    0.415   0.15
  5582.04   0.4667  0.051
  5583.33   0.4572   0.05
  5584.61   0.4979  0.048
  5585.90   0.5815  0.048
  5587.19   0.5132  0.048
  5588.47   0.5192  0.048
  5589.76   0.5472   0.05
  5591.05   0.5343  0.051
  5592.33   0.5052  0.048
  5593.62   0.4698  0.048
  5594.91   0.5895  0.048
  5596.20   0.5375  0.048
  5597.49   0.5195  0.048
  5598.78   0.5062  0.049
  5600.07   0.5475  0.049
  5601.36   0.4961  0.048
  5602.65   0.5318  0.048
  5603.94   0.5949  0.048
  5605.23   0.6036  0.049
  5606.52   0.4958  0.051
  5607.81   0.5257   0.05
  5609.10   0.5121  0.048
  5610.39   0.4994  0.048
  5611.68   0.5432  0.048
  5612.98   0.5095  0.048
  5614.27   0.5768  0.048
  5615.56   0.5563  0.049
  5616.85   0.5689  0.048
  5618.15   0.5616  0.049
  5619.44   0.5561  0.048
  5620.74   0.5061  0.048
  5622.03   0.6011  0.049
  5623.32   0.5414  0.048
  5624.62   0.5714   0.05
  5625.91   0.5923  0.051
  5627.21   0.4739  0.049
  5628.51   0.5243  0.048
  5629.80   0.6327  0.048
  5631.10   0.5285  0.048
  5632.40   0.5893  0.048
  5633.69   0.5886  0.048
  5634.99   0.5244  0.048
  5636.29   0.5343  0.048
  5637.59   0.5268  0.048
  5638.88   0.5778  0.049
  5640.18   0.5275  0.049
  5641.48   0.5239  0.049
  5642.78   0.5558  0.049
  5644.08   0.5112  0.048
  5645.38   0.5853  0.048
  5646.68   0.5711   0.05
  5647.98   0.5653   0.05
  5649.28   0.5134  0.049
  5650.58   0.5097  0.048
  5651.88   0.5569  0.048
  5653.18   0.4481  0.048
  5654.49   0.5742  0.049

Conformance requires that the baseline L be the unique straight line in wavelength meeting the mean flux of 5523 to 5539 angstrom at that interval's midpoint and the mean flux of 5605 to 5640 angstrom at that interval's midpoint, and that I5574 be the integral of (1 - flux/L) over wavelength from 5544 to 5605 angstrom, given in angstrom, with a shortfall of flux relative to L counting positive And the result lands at 1.9 angstrom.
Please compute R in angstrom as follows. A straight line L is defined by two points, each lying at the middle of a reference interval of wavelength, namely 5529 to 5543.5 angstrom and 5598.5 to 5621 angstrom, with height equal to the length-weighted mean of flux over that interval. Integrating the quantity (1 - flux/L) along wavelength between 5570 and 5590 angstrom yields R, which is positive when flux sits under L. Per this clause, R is 1.0 angstrom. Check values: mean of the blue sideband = 0.534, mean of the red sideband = 0.539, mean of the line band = 0.511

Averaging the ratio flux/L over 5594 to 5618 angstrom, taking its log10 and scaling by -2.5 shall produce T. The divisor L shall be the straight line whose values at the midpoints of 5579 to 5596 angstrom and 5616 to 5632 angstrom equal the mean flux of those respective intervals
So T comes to 0.02 mag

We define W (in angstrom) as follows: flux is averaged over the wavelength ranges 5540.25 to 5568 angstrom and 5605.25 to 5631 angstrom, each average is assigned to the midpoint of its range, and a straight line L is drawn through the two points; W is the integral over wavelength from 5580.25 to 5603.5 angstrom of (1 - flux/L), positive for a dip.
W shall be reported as 1.1 angstrom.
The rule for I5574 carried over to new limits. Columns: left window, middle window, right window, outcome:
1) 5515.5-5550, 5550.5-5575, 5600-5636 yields 0.59 angstrom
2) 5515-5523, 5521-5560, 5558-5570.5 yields -0.84 angstrom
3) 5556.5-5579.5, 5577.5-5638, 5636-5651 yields -0.48 angstrom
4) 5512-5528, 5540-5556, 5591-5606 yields -0.28 angstrom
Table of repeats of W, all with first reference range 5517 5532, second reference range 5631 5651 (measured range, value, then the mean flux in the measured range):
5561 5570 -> 0.2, 0.522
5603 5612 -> 0.1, 0.539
